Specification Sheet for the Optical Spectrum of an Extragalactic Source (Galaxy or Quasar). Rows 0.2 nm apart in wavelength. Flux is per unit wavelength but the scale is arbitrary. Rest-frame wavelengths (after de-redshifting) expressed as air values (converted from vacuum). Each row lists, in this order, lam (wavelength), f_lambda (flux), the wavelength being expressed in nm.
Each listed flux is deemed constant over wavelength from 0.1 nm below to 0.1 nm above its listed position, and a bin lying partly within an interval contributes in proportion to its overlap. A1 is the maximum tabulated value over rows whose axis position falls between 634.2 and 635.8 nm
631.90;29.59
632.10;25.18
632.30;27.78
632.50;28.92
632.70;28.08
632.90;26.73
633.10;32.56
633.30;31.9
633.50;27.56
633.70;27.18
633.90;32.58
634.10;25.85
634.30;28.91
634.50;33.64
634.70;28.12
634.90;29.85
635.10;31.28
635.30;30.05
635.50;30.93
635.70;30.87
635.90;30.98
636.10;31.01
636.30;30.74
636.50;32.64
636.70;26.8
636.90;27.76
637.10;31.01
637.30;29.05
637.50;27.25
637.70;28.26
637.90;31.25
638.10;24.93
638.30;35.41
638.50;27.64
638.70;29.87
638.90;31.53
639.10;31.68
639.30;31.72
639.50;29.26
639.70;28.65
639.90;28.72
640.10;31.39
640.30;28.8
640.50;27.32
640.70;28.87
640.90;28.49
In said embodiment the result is 33.64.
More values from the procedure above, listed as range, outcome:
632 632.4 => 27.78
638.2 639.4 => 35.41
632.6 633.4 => 32.56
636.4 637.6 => 32.64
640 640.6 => 31.39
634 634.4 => 28.91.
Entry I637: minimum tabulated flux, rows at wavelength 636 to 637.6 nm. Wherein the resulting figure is 26.8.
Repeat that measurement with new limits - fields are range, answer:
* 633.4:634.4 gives 25.85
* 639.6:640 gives 28.65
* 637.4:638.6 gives 24.93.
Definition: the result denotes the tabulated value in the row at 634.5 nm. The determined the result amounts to 33.64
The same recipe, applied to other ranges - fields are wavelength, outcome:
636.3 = 30.74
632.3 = 27.78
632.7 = 28.08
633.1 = 32.56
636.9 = 27.76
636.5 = 32.64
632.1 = 25.18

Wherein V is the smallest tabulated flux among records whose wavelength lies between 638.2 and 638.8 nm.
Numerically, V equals 27.64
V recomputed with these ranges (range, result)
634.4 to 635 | 28.12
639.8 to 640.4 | 28.72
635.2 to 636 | 30.05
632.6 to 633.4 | 26.73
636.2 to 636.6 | 30.74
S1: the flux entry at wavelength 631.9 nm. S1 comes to 29.59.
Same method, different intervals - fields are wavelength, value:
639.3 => 31.72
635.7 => 30.87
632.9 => 26.73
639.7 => 28.65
